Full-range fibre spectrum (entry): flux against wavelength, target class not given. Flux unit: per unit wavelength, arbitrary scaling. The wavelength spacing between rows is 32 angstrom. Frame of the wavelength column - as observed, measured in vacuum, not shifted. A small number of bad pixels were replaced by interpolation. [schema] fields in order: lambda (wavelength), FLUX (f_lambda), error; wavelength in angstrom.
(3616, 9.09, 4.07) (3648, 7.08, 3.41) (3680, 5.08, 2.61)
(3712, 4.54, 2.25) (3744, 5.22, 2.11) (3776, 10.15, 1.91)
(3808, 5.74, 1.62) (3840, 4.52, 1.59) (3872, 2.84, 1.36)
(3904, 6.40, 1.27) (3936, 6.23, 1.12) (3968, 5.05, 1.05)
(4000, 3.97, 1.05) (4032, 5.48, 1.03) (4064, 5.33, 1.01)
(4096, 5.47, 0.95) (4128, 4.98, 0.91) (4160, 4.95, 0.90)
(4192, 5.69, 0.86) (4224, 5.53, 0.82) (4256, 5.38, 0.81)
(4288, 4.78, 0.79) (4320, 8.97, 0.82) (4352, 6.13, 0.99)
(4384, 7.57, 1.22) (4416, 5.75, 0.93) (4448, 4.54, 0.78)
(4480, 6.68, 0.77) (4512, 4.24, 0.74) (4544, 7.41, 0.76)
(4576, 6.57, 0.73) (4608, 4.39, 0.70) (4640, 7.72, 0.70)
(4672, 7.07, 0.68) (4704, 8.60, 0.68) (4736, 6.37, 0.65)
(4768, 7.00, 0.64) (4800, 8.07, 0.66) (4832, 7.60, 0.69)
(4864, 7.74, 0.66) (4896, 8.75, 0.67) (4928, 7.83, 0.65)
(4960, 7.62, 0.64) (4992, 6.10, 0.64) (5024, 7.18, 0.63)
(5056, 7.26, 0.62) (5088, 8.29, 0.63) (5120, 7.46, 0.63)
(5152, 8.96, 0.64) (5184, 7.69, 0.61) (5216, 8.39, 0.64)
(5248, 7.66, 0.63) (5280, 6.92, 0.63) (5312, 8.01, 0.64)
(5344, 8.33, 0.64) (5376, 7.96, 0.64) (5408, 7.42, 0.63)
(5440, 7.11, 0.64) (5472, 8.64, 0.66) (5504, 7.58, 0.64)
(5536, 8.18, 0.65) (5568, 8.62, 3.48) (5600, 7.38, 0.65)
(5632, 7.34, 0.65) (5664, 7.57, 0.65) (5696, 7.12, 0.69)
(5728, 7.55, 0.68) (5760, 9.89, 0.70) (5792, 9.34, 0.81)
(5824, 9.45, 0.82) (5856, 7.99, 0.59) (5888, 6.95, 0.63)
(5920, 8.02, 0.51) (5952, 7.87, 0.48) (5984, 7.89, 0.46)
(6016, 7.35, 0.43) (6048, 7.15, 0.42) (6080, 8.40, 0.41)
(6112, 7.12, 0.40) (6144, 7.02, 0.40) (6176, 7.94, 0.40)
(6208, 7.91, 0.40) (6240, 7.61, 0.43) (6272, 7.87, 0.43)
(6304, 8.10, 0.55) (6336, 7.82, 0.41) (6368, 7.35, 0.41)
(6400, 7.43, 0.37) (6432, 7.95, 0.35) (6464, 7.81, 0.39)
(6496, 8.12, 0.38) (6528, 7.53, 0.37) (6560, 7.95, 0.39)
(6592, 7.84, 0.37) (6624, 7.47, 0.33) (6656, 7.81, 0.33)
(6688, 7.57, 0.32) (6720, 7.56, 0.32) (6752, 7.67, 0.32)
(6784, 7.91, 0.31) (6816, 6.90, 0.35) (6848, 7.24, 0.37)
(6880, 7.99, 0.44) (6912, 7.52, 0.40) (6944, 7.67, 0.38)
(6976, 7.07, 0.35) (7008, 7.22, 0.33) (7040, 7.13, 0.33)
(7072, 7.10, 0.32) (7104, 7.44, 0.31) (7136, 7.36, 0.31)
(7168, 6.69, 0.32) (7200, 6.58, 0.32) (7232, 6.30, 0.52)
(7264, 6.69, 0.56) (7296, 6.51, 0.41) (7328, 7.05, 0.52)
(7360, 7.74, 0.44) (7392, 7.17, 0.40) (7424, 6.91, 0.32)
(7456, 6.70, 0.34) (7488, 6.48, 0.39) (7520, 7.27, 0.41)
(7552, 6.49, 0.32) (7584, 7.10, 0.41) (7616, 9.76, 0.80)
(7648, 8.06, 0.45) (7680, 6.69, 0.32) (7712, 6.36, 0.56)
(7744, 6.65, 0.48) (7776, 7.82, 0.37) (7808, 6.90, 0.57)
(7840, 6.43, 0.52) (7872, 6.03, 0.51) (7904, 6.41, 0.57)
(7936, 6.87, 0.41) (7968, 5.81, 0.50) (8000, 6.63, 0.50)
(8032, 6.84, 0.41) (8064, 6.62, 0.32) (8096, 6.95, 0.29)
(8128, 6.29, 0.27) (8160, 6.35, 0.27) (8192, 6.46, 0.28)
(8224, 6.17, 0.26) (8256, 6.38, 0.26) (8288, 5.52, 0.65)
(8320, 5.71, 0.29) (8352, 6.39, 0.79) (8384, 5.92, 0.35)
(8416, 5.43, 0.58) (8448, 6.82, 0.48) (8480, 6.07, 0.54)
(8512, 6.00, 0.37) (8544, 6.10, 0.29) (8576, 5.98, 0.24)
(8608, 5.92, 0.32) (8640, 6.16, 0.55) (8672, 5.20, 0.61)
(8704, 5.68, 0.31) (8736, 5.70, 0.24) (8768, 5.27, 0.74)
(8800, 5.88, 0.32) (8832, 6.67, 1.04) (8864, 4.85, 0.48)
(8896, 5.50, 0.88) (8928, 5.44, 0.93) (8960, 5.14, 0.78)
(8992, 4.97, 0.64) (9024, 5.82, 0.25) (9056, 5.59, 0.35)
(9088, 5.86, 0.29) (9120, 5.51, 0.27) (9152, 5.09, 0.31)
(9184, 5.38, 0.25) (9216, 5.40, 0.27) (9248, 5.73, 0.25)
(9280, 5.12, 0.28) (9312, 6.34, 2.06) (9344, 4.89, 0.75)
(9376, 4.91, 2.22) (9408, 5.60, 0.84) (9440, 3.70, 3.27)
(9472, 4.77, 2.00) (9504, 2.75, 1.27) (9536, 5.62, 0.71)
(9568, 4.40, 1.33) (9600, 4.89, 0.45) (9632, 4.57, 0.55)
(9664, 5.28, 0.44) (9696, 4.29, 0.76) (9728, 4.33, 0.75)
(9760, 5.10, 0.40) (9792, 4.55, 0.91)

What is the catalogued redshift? 0.159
